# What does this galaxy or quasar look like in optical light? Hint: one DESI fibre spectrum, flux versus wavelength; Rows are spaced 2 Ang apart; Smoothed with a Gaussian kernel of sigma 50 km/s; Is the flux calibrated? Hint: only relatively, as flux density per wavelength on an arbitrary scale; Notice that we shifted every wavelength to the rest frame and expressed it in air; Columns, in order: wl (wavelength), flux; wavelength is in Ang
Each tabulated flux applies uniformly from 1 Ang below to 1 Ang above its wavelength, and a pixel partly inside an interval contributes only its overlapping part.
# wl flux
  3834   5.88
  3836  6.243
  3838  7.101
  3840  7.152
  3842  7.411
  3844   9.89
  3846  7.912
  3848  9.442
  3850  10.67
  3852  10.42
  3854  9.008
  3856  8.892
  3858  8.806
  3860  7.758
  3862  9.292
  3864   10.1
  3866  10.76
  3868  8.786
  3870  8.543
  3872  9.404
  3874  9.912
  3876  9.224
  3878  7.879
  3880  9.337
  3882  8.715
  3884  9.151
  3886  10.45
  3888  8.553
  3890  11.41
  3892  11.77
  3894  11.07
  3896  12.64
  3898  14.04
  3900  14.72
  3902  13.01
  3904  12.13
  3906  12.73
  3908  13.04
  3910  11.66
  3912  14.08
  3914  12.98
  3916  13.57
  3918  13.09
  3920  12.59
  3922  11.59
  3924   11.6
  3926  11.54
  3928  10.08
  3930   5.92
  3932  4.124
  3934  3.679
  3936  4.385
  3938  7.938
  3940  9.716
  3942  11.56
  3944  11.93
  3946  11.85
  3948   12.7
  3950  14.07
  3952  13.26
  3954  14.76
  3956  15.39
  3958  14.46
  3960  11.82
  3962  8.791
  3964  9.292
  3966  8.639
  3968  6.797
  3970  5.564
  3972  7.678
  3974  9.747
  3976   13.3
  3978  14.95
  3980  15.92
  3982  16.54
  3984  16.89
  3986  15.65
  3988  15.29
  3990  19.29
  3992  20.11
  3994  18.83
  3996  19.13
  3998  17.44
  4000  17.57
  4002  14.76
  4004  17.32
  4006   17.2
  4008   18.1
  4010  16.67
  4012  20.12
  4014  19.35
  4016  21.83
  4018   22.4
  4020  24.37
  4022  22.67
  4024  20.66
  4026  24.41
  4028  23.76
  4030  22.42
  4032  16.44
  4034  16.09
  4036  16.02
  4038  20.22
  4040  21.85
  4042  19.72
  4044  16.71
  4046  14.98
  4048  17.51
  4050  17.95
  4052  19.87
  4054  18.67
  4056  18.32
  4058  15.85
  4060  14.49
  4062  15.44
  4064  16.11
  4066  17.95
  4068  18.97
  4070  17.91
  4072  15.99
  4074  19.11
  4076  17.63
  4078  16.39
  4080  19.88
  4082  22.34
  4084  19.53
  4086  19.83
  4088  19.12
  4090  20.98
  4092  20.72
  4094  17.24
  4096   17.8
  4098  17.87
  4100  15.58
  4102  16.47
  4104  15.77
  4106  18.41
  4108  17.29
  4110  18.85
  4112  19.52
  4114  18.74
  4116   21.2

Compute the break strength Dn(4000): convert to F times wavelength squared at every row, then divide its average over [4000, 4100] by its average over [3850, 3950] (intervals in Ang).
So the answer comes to 1.94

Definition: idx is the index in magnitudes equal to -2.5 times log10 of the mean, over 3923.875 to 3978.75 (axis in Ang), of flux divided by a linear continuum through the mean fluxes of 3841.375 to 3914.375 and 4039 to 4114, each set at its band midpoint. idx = 0.291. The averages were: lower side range 10.4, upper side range 18.1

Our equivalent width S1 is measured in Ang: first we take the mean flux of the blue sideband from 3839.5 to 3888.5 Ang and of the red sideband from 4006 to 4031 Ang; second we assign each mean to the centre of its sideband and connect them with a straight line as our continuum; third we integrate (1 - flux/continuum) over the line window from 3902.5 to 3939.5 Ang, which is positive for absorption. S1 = 8.1 Ang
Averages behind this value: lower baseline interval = 9.12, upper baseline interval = 21.2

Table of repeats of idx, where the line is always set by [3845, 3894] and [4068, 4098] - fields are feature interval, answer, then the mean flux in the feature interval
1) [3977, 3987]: -0.11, 16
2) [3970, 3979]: 0.29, 10.8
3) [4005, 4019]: -0.23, 19.4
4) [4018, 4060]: -0.15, 19.4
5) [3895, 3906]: -0.22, 13.3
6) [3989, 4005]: -0.20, 18.1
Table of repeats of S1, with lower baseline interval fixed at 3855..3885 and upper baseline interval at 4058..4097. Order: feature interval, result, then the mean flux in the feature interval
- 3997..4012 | -2.2 Ang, 17.2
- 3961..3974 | 5.3 Ang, 7.94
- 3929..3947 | 6.3 Ang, 7.9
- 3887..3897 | -1.0 Ang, 11.1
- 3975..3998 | -4.3 Ang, 16.9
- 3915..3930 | -0.3 Ang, 11.6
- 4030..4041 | -1.4 Ang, 18.5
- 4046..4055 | -0.6 Ang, 18.1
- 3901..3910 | -1.6 Ang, 12.6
